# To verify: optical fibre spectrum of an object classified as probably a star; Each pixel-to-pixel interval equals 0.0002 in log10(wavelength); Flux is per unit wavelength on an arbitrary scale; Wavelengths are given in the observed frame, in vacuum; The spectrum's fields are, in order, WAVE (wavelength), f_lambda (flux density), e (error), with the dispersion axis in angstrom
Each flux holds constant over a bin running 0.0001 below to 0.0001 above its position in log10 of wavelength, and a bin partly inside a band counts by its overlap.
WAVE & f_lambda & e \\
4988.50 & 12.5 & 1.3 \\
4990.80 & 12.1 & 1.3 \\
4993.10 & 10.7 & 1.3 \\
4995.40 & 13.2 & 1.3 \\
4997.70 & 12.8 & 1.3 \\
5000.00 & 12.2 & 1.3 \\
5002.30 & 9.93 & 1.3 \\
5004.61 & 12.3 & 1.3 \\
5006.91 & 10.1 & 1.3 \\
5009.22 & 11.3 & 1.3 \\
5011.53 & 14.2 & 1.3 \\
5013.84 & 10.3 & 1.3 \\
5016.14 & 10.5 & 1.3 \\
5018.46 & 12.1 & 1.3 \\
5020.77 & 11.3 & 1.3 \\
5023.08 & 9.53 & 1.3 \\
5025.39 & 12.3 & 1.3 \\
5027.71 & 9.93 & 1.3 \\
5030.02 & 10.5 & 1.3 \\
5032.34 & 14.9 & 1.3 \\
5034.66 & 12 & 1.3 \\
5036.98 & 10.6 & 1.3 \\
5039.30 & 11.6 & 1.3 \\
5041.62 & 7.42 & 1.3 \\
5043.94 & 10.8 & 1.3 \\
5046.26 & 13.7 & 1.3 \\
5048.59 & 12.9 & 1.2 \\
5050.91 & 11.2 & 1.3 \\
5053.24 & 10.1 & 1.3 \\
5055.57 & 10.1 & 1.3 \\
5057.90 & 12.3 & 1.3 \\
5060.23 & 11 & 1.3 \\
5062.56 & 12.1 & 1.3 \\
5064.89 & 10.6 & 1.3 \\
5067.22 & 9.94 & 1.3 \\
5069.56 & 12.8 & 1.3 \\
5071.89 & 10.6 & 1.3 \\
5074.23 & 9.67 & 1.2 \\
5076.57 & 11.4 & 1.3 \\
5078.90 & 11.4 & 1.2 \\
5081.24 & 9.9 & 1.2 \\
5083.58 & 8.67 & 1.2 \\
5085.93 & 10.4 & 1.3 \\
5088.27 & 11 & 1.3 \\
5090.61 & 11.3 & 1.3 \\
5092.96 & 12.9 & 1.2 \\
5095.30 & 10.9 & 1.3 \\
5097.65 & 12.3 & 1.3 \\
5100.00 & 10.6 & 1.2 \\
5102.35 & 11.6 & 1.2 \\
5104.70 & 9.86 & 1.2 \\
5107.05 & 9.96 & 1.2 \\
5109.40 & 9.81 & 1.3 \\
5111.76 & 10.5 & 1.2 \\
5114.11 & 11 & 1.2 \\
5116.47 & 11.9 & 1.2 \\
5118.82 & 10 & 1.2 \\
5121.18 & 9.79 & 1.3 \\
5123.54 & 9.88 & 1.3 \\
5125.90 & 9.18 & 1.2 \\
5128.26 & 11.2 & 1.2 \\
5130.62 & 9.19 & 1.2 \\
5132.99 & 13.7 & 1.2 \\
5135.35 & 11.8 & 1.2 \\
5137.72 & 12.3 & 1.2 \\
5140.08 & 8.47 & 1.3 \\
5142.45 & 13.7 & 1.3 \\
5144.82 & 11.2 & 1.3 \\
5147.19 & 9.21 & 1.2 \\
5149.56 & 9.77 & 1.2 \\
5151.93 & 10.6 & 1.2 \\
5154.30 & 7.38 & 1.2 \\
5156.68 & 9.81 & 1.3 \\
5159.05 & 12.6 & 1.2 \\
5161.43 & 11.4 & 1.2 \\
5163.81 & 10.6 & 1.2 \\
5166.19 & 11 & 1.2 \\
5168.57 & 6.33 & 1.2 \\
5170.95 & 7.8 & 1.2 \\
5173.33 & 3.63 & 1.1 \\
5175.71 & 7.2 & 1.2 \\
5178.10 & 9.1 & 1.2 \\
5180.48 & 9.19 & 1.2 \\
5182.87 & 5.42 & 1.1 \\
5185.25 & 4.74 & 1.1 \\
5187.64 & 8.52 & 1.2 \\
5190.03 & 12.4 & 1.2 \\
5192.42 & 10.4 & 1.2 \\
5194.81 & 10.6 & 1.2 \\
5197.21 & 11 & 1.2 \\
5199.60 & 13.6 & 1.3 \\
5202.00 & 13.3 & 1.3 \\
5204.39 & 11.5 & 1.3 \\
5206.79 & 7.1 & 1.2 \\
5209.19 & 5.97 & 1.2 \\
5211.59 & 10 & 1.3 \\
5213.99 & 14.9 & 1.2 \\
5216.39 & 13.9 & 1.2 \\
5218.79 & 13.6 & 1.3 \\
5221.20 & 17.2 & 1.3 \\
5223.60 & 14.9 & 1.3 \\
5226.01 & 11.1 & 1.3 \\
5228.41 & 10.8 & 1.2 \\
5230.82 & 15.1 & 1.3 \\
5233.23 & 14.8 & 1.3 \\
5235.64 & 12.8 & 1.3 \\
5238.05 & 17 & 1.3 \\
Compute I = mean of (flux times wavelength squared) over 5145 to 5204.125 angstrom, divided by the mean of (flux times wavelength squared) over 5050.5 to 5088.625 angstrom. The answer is 0.92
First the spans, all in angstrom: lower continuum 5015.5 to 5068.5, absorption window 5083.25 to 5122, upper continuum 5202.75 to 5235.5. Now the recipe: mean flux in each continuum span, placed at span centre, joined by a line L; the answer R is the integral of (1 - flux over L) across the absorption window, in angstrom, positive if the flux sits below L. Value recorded 2.7 angstrom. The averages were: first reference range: 11.2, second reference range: 12.4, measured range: 10.8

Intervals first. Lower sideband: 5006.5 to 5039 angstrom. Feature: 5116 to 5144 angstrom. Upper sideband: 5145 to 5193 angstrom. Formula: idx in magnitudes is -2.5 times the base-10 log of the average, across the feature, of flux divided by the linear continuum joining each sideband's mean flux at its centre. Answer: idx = -0.14 mag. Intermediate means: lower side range 11.4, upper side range 8.88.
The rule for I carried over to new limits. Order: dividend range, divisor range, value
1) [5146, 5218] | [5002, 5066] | 0.91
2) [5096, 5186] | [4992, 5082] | 0.91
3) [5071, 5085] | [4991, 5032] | 0.92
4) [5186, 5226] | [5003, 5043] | 1.12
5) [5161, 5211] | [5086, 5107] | 0.84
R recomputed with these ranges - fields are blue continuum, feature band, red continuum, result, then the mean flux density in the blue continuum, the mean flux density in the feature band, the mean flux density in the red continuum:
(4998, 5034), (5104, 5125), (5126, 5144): 2.0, 11.5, 10.3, 11.3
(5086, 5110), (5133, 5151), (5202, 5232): 0.6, 11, 11.1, 12.2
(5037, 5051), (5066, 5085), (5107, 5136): 0.8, 11.2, 10.5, 10.6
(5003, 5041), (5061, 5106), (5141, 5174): -1.3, 11.4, 10.9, 9.73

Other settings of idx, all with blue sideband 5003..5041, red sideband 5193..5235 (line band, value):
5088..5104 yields 0.02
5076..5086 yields 0.14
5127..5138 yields 0.03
